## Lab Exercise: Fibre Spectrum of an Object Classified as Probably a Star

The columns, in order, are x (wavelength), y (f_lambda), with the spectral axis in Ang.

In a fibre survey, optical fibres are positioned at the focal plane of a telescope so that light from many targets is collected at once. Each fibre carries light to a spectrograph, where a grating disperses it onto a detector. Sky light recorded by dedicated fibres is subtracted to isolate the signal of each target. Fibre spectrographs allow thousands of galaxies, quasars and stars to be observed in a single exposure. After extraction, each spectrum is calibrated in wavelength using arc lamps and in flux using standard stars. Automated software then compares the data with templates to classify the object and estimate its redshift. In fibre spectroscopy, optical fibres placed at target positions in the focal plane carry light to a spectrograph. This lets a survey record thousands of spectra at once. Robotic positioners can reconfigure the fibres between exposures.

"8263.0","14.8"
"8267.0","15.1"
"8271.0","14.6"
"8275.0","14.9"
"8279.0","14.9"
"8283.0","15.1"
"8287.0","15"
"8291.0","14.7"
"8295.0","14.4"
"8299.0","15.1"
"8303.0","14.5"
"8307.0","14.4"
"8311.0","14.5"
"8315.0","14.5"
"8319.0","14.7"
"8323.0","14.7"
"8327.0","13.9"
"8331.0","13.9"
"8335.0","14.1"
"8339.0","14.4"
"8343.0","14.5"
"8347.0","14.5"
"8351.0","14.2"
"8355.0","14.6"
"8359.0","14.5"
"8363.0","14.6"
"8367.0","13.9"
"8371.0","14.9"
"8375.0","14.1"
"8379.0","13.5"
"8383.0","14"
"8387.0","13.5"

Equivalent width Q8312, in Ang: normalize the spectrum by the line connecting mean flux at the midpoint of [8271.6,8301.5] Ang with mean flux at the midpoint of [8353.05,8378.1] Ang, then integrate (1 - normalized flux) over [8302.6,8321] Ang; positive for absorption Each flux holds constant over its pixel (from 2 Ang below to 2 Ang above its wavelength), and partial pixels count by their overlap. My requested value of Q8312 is 0.2 Ang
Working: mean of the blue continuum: 14.9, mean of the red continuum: 14.4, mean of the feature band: 14.5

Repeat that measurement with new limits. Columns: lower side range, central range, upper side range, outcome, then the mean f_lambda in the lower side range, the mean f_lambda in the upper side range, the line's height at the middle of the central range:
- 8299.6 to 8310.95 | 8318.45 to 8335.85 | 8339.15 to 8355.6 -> 0.30 Ang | 14.5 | 14.4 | 14.5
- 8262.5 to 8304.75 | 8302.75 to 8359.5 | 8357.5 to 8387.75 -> 0.30 Ang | 14.8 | 14.1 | 14.5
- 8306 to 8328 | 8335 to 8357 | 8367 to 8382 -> -0.17 Ang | 14.5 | 14.1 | 14.3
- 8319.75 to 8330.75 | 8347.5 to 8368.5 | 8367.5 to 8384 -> -0.31 Ang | 14.3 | 14.1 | 14.2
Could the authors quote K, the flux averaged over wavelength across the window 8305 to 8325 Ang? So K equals 14.6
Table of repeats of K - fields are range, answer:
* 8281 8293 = 14.9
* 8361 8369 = 14.2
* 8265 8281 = 14.9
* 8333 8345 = 14.3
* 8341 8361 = 14.5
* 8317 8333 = 14.3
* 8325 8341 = 14.1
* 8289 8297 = 14.6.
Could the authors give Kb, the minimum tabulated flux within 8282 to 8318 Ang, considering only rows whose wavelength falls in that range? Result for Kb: 14.4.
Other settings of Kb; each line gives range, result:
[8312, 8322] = 14.5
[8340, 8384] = 13.5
